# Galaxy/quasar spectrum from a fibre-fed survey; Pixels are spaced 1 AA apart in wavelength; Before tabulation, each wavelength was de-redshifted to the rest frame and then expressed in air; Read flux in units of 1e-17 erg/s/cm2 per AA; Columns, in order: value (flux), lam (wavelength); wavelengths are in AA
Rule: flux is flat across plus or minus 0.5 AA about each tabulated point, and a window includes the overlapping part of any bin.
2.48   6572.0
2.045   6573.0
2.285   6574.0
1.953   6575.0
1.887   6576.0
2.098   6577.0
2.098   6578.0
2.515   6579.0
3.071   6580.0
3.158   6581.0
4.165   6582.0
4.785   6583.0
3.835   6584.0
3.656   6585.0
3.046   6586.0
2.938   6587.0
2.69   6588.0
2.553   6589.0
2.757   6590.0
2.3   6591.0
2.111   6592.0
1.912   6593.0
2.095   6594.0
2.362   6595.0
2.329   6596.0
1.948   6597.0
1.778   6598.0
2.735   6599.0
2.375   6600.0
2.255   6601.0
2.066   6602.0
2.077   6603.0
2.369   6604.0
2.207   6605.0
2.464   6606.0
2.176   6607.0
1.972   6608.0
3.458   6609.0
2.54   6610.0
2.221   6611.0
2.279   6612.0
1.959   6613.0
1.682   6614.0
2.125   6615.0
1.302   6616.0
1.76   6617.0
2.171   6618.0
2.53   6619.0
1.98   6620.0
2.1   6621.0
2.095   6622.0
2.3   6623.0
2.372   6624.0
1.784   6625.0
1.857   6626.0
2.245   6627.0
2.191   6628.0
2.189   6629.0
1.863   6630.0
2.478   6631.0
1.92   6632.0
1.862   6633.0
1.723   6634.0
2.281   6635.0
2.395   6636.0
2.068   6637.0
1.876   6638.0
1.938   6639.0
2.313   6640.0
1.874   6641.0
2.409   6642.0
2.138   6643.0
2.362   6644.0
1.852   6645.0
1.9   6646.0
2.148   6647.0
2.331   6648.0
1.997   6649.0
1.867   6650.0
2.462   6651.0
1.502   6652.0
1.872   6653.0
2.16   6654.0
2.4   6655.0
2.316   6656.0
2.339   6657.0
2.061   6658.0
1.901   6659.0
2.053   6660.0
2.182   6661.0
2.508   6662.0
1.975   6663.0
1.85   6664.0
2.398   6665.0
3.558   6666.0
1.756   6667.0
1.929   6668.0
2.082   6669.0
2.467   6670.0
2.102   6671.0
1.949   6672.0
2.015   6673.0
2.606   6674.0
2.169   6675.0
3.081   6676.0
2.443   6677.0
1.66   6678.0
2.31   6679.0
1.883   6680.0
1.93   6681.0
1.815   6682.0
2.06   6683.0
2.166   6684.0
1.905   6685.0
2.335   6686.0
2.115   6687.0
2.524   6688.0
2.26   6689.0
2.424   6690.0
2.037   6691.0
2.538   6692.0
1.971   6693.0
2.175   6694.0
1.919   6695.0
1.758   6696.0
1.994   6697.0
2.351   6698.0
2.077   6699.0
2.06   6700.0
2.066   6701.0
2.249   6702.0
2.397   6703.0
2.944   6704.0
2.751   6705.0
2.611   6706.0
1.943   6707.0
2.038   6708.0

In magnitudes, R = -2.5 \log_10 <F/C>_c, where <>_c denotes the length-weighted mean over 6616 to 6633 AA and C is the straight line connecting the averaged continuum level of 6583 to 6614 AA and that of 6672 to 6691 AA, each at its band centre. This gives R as 0.15 mag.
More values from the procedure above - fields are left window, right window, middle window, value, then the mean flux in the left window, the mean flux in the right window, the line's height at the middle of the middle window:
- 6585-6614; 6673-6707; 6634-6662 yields 0.09 mag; 2.37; 2.22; 2.29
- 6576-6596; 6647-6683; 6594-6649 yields 0.17 mag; 2.81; 2.17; 2.52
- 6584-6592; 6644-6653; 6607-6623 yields 0.16 mag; 2.86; 2.02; 2.49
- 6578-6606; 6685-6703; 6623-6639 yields 0.19 mag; 2.66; 2.17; 2.47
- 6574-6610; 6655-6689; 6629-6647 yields 0.14 mag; 2.57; 2.2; 2.36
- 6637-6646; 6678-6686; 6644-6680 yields -0.07 mag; 2.08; 2.01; 2.05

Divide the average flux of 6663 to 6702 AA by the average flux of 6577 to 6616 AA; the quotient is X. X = 0.9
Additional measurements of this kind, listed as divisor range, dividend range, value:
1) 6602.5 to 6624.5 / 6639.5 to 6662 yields 0.97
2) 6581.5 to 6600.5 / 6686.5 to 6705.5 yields 0.81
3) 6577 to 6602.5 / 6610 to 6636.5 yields 0.77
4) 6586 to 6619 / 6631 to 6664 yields 0.93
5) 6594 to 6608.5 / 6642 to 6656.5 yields 0.95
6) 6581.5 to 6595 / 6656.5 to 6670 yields 0.75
